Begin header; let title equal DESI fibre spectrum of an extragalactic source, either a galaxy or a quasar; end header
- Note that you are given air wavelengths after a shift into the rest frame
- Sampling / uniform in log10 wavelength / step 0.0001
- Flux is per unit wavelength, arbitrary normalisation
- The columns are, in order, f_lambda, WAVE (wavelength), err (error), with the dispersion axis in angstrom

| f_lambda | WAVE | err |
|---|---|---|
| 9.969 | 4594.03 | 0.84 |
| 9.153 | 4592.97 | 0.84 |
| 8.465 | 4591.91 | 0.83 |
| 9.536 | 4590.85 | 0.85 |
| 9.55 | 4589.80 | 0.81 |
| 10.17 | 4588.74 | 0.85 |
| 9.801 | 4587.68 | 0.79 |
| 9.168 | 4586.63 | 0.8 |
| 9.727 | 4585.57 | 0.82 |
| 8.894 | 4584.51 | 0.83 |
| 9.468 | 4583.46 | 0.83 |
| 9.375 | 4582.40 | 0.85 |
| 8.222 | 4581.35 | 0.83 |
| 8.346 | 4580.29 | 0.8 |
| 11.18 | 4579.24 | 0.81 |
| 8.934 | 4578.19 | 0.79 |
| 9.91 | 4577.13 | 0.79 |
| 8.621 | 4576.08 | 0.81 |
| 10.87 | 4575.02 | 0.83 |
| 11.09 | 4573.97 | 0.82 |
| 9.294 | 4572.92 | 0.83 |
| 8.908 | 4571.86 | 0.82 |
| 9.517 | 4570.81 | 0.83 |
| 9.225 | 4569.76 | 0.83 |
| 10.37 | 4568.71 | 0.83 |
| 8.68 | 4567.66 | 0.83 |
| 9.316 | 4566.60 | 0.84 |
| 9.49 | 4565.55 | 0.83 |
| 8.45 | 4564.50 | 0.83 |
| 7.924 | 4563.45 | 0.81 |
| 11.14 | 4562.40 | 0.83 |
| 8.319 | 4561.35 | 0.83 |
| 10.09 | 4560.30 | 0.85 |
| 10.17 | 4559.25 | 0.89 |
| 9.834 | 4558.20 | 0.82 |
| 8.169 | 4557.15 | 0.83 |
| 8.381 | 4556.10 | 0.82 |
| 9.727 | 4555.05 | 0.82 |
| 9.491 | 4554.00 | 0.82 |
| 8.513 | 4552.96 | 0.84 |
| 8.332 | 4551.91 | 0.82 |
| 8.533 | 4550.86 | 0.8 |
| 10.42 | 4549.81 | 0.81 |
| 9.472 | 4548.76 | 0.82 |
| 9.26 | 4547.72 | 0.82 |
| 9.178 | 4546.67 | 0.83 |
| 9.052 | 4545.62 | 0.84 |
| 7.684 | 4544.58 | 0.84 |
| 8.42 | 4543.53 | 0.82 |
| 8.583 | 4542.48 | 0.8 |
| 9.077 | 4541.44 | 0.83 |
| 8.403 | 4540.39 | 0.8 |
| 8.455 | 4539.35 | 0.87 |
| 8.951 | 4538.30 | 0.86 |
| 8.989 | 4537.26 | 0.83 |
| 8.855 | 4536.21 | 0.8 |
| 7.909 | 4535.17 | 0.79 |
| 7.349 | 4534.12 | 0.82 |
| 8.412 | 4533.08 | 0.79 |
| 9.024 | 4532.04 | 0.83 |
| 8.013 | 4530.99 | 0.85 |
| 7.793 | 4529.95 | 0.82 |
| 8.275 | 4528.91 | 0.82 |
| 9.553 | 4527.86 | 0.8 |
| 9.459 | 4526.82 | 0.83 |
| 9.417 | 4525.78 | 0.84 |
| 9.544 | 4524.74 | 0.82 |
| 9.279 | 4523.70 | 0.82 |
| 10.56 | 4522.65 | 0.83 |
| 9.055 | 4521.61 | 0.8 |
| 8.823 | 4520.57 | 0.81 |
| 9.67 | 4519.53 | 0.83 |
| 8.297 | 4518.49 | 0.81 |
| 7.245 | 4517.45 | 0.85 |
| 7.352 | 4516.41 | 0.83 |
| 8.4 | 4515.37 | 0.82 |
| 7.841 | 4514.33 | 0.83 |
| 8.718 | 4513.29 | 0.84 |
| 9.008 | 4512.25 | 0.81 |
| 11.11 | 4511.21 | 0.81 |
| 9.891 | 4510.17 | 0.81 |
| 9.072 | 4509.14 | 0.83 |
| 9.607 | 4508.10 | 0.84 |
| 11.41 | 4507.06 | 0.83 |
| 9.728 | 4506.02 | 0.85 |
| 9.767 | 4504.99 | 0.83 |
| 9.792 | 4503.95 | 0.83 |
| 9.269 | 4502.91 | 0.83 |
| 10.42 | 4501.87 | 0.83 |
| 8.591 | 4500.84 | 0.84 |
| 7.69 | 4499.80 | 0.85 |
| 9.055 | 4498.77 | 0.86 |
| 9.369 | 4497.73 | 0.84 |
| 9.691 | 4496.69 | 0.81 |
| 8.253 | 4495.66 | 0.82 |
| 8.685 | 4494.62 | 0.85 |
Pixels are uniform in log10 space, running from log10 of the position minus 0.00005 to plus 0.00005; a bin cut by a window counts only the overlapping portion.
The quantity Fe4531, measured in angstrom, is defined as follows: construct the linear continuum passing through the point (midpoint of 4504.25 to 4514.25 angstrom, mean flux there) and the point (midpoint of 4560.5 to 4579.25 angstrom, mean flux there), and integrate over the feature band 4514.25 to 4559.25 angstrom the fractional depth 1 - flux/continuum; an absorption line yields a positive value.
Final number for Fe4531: 3.8 angstrom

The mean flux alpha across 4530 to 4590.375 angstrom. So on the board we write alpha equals 9.13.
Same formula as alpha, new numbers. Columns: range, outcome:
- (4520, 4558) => 8.85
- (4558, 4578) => 9.52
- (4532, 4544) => 8.52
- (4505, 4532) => 9.1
